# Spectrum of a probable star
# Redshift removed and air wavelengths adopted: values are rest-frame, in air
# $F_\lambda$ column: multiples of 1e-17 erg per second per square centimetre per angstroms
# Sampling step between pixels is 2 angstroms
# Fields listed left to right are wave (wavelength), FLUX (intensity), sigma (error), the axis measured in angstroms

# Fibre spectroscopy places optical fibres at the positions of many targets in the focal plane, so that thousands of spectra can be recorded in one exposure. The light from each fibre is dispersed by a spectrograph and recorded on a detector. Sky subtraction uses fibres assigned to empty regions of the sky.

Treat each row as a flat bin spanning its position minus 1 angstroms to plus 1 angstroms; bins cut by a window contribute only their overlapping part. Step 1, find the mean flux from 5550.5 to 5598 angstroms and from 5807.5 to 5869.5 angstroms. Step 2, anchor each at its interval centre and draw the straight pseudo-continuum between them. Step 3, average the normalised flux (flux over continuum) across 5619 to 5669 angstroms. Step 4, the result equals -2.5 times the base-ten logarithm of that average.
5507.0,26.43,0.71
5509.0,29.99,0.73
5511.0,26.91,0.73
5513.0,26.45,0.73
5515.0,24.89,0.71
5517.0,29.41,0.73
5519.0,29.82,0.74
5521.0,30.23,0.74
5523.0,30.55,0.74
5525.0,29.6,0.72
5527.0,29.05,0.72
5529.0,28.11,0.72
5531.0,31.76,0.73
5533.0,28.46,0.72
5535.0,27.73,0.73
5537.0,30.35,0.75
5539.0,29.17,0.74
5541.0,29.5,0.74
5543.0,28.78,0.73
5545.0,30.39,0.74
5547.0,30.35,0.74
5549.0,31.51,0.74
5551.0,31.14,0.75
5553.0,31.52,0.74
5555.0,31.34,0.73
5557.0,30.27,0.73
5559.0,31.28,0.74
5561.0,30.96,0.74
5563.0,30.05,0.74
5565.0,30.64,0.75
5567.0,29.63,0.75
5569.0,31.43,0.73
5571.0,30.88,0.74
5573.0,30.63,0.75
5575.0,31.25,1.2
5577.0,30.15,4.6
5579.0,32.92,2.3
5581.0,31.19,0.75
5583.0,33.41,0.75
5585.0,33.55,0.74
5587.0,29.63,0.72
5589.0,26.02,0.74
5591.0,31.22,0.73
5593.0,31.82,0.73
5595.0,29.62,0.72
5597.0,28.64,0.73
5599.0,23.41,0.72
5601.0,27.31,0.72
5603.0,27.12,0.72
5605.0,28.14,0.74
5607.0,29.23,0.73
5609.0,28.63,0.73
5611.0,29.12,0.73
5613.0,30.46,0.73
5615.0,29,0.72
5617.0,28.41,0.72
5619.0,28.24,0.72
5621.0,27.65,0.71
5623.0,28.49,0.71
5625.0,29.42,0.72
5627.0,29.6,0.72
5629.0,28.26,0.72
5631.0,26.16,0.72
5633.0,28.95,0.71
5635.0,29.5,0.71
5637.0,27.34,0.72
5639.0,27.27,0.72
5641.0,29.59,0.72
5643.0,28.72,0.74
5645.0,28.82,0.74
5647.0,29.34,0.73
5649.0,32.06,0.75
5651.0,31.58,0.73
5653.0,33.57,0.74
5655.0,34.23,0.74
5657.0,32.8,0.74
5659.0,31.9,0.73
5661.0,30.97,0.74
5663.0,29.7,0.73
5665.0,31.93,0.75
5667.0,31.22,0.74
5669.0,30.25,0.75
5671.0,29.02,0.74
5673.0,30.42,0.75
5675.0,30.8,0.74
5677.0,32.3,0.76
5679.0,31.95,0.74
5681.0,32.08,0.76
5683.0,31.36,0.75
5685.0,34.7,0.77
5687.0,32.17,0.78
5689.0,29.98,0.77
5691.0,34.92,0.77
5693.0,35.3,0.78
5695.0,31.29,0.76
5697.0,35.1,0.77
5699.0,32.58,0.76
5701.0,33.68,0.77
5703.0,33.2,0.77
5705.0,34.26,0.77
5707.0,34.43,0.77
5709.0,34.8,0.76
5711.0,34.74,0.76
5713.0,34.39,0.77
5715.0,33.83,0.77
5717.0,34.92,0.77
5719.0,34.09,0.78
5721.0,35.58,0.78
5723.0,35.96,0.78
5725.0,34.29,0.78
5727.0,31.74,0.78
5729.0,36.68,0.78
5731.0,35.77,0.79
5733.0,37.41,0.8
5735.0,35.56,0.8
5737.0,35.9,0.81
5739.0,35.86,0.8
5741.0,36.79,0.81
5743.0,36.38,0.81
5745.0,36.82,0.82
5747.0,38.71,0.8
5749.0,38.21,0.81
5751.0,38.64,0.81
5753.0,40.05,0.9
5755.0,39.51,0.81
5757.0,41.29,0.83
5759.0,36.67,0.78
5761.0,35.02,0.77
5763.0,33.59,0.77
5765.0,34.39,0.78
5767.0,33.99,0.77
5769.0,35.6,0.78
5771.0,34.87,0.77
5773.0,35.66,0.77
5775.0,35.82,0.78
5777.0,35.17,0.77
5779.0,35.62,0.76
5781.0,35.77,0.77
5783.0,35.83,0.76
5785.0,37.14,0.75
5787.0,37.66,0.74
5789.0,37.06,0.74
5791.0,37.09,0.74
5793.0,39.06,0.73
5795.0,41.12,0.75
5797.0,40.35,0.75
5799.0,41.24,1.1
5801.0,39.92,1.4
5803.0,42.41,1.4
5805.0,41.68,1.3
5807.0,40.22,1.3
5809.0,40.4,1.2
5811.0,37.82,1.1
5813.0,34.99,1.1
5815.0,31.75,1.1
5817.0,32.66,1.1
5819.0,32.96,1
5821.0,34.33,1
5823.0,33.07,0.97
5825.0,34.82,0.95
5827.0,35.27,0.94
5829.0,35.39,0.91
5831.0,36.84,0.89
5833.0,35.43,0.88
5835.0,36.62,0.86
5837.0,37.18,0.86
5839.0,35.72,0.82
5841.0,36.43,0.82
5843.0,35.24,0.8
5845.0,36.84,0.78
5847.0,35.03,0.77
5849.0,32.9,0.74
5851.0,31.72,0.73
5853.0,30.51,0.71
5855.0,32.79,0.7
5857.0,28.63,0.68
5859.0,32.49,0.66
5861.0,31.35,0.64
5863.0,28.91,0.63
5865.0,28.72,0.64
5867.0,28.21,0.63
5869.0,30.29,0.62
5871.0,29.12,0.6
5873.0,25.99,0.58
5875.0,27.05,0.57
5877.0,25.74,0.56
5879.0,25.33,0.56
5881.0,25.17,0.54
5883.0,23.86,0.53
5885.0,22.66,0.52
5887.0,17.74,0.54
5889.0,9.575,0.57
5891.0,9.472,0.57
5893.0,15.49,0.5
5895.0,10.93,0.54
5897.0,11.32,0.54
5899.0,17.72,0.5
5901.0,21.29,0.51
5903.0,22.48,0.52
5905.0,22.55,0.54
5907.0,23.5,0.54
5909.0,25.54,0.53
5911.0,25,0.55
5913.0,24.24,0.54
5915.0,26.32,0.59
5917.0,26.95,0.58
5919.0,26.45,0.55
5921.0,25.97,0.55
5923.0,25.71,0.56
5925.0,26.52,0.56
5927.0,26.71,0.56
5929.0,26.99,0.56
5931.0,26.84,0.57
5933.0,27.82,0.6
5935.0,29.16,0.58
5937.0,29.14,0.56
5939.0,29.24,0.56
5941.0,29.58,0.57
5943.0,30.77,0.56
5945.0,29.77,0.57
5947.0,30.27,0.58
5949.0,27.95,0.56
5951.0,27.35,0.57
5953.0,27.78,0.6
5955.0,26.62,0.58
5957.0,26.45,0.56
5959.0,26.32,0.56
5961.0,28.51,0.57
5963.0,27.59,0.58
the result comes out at 0.06 mag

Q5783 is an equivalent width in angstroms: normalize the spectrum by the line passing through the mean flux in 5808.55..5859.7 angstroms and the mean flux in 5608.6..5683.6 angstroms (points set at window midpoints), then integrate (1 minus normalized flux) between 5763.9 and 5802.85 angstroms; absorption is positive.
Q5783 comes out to -4.49 angstroms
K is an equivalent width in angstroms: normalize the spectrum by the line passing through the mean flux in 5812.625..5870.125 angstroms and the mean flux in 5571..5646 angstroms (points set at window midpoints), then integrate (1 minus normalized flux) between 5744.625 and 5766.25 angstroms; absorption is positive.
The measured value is -3.90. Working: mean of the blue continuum 29.2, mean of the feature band 37.5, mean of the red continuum 33.3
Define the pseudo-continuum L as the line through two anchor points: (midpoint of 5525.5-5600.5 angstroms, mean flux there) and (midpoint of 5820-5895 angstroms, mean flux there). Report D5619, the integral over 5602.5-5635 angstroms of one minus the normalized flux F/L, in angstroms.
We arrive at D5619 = 1.5 angstroms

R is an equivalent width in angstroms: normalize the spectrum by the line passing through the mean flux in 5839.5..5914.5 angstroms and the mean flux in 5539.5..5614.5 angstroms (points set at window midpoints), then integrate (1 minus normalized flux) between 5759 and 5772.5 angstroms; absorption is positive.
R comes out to -3.7 angstroms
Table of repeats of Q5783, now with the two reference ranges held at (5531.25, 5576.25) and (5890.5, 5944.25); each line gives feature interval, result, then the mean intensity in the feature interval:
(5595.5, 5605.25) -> 0.8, 27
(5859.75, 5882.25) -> -2.7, 27.8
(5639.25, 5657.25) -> -1.4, 31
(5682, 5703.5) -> -4.0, 33.1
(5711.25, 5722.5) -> -2.9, 34.6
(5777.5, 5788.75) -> -4.3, 36.4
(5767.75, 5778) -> -3.4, 35.4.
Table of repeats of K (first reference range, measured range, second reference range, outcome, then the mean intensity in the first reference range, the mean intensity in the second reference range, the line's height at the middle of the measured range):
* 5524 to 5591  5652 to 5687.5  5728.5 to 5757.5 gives 3.03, 30.4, 37.5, 34.7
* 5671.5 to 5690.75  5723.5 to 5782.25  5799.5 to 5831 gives -3.26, 31.8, 36.6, 34.4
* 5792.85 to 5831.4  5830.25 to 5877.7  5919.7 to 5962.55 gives 3.07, 37.3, 27.9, 34.2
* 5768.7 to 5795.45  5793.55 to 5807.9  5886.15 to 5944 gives -2.57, 36.6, 23.2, 34.7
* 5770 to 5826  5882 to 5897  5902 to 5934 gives 6.88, 37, 25.6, 28.3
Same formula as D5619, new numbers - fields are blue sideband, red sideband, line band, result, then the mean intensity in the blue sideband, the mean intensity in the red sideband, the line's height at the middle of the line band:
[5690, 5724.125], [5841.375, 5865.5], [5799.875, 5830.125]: -3.4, 34.3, 32.3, 32.8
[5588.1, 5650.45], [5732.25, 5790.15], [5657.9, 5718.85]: -0.2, 28.7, 36.6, 32.5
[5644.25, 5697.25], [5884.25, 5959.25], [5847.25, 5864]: -3.3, 31.8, 24.1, 26.1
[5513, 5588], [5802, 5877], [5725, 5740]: -1.4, 30.3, 33.7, 32.4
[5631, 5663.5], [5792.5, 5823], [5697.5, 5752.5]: -2.3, 30.3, 37.9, 34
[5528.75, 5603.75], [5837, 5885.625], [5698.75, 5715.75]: -2.2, 30.1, 30.2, 30.2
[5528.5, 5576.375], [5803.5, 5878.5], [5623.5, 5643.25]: 1.7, 30.3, 33.4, 31.2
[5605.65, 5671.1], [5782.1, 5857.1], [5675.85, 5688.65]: -0.4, 29.7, 36.3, 31.3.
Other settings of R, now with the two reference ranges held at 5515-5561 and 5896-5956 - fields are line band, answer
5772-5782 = -3.0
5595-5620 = 0.9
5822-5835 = -4.0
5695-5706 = -2.1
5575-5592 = -0.9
